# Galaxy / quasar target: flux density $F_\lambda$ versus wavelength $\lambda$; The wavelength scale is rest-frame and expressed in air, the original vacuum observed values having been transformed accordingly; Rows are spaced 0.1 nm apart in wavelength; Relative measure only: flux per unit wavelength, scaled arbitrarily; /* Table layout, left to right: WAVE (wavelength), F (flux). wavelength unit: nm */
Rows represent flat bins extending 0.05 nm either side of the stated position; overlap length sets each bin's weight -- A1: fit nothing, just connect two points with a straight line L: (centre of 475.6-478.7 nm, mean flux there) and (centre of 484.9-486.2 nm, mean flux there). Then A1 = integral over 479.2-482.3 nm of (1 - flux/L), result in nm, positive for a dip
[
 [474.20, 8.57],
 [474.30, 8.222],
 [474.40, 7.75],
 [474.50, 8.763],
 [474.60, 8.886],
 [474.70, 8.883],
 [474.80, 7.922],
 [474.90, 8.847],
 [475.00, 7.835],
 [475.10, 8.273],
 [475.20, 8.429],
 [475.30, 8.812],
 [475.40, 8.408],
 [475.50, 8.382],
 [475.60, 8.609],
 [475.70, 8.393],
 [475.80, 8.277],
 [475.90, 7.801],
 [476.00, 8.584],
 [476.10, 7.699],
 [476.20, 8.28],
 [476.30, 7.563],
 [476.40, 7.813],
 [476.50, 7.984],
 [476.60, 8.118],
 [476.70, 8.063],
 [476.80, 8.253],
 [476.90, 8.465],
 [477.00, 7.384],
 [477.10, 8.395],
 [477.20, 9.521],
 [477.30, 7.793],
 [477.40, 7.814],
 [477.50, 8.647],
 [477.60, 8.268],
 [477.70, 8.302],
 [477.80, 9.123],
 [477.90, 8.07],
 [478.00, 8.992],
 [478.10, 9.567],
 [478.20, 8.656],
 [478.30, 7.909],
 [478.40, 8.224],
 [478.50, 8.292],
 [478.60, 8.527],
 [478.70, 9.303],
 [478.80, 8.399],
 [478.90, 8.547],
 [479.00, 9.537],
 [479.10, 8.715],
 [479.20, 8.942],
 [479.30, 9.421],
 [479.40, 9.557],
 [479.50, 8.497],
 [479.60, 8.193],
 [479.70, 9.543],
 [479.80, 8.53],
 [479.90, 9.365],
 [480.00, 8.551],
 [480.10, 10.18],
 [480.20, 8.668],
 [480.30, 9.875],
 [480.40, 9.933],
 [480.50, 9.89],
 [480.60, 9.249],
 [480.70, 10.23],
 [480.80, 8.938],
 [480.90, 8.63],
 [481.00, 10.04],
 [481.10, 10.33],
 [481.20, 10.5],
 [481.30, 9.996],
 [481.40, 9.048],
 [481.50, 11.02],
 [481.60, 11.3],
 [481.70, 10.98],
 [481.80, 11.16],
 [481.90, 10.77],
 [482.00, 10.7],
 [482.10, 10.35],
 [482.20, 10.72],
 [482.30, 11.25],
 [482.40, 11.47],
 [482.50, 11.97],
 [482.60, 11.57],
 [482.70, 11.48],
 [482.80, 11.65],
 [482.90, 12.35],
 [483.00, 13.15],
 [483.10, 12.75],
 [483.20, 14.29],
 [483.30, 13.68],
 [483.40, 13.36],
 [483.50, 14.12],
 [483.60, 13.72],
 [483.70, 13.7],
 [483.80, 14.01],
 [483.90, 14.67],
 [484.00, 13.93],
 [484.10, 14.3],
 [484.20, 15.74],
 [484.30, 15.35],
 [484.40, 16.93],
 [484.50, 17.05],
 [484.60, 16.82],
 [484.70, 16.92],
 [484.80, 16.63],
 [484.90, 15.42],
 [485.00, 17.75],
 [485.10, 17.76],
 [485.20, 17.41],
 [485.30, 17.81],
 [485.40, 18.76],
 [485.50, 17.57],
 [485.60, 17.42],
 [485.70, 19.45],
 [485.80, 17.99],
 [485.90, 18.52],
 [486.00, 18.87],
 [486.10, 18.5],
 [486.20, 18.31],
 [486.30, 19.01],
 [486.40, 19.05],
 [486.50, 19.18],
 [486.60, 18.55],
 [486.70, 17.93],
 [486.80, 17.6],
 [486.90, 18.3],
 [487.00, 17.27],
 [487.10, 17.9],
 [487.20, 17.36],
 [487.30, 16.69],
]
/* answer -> 0.66 nm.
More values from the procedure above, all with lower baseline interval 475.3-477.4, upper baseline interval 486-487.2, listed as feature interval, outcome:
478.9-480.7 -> 0.367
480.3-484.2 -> 0.677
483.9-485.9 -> -0.027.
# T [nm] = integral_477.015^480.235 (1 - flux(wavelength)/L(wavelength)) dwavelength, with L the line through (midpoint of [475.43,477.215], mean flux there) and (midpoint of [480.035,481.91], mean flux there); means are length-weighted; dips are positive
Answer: 0.12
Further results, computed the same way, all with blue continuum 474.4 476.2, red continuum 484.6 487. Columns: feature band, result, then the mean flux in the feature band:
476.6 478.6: 0.39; 8.4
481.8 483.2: 0.31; 11.6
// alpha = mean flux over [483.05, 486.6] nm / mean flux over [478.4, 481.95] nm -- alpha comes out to 1.74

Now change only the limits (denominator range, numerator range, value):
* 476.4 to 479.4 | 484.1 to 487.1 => 2.07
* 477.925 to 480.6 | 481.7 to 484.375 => 1.42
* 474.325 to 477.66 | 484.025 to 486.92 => 2.13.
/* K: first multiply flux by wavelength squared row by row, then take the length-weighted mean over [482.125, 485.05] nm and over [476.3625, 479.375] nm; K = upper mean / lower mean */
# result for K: 1.68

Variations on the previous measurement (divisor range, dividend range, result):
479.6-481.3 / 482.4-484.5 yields 1.46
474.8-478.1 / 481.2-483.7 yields 1.46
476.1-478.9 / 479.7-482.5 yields 1.23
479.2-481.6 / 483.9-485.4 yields 1.76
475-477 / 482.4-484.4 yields 1.70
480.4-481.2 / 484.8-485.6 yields 1.83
